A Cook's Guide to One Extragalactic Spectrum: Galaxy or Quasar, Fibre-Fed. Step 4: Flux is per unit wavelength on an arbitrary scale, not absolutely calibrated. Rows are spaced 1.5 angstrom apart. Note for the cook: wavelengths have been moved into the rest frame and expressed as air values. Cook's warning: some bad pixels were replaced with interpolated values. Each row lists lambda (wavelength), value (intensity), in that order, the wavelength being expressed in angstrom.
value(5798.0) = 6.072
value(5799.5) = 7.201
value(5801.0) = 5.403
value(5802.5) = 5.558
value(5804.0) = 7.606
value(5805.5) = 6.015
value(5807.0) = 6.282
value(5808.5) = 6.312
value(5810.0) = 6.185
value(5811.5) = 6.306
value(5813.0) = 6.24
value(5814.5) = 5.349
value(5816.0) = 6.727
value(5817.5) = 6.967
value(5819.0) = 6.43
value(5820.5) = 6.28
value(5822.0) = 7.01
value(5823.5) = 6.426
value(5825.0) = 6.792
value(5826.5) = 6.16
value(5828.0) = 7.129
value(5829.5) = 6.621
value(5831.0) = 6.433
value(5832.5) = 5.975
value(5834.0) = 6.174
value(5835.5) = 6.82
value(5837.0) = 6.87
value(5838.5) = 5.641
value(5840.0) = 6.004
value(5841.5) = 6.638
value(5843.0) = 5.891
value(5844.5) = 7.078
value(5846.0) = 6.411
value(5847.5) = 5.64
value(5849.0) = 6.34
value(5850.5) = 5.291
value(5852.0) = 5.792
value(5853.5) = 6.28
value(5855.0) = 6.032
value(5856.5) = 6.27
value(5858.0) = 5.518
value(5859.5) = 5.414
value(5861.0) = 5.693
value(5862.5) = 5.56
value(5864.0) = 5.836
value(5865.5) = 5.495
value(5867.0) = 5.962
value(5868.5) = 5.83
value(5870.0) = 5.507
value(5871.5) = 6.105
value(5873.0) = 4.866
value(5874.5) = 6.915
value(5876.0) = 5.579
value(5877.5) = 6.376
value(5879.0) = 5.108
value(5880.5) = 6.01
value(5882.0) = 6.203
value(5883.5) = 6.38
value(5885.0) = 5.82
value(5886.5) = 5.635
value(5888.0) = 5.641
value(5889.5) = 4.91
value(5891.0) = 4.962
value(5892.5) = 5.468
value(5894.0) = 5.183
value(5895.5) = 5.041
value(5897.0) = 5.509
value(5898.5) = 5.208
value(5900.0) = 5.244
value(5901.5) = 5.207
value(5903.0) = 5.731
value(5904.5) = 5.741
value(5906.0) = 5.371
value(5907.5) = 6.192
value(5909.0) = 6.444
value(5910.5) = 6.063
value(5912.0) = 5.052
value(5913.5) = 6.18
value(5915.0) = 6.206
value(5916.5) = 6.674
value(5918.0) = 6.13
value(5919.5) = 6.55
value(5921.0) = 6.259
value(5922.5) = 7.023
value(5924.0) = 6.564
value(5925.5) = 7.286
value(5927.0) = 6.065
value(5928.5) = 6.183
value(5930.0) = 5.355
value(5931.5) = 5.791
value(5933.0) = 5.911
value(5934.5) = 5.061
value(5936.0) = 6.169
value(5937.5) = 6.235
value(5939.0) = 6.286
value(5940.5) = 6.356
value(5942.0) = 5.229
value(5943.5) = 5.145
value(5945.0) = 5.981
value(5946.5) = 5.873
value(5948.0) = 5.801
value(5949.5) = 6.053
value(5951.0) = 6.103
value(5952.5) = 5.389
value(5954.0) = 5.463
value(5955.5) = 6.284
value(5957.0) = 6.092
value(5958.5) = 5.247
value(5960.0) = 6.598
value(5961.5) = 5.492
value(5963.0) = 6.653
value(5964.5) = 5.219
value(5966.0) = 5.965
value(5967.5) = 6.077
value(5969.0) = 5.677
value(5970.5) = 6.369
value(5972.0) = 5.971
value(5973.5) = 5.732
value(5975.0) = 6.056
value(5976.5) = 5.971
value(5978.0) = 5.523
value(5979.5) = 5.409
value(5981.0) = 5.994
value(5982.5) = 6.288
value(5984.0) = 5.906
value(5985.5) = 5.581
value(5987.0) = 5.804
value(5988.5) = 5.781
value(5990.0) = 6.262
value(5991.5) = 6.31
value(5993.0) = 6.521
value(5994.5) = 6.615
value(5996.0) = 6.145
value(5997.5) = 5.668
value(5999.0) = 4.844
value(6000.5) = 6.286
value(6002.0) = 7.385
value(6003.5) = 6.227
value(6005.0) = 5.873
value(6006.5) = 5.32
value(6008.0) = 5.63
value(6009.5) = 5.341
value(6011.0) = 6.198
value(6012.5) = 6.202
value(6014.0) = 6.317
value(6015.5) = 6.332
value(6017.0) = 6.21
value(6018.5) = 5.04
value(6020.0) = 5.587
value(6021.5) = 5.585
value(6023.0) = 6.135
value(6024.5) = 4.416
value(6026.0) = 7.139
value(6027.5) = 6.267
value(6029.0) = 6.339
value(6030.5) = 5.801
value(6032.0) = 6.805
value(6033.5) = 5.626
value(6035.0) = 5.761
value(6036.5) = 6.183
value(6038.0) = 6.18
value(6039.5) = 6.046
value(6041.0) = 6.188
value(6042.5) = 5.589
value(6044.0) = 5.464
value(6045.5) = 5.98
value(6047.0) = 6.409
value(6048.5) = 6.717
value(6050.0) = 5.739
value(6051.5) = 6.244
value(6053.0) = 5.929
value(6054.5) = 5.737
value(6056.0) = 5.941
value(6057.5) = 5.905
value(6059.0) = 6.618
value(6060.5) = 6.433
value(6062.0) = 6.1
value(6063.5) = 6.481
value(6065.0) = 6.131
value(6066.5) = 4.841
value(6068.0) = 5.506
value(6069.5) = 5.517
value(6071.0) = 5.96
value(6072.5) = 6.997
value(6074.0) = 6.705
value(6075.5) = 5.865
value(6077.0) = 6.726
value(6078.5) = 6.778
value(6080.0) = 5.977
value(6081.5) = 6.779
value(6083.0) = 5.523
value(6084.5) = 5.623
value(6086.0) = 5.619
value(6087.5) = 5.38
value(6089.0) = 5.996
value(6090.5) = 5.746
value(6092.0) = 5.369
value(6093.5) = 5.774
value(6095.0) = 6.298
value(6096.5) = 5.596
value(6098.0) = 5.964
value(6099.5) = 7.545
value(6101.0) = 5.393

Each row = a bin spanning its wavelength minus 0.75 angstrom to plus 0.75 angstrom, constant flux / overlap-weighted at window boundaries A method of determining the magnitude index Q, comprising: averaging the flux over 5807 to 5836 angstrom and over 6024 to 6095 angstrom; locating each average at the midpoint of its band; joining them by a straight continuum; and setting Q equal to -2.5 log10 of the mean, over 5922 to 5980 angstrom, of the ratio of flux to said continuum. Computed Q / 0.049 mag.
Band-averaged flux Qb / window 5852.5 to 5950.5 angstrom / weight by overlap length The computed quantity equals 5.84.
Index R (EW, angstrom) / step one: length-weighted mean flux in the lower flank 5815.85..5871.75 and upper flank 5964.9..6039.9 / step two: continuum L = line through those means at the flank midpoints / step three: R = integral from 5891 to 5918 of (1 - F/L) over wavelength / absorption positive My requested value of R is 1.9 angstrom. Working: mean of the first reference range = 6.18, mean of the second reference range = 5.97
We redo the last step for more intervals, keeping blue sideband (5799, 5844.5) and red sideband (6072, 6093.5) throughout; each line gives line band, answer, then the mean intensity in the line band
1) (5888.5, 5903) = 2.46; 5.23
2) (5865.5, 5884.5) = 1.31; 5.89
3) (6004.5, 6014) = 0.54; 5.8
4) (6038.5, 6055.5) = 0.27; 6.01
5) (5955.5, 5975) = 0.82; 5.94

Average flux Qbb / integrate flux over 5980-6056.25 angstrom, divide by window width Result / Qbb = 6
